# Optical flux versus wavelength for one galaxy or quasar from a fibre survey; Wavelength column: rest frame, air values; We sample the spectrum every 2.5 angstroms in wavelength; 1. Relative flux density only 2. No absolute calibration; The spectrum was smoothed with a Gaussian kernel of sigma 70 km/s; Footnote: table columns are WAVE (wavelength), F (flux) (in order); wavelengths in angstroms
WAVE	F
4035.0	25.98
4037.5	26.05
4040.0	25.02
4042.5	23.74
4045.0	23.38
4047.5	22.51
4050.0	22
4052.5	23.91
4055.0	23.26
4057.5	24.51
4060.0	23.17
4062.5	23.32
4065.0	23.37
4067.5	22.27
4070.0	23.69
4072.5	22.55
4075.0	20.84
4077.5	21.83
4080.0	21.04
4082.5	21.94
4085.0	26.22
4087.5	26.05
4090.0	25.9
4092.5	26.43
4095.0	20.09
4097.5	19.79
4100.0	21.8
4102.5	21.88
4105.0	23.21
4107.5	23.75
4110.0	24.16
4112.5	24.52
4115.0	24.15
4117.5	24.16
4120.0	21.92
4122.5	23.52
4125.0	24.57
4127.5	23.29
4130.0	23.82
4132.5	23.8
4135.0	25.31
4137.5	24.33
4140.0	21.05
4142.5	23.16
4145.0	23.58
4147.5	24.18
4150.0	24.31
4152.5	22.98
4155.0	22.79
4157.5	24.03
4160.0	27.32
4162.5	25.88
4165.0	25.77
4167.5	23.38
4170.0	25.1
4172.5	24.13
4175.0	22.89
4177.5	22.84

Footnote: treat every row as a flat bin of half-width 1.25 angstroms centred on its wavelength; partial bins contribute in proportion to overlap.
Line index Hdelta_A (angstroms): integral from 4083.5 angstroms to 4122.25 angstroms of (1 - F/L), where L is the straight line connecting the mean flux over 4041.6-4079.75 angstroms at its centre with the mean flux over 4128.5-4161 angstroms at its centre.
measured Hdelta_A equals -0.3 angstroms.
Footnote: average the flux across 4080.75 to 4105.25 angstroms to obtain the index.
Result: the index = 23.3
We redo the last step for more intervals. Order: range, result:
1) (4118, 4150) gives 23.6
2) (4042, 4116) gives 23.2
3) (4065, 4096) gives 23.3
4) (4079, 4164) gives 23.7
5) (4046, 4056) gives 22.9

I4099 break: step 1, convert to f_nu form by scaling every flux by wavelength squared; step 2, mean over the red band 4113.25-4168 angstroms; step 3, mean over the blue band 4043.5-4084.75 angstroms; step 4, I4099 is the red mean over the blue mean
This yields 1.1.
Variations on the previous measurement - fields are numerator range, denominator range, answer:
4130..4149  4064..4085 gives 1.09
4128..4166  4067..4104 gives 1.09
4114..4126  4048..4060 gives 1.05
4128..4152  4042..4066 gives 1.06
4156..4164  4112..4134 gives 1.10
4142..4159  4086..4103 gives 1.05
